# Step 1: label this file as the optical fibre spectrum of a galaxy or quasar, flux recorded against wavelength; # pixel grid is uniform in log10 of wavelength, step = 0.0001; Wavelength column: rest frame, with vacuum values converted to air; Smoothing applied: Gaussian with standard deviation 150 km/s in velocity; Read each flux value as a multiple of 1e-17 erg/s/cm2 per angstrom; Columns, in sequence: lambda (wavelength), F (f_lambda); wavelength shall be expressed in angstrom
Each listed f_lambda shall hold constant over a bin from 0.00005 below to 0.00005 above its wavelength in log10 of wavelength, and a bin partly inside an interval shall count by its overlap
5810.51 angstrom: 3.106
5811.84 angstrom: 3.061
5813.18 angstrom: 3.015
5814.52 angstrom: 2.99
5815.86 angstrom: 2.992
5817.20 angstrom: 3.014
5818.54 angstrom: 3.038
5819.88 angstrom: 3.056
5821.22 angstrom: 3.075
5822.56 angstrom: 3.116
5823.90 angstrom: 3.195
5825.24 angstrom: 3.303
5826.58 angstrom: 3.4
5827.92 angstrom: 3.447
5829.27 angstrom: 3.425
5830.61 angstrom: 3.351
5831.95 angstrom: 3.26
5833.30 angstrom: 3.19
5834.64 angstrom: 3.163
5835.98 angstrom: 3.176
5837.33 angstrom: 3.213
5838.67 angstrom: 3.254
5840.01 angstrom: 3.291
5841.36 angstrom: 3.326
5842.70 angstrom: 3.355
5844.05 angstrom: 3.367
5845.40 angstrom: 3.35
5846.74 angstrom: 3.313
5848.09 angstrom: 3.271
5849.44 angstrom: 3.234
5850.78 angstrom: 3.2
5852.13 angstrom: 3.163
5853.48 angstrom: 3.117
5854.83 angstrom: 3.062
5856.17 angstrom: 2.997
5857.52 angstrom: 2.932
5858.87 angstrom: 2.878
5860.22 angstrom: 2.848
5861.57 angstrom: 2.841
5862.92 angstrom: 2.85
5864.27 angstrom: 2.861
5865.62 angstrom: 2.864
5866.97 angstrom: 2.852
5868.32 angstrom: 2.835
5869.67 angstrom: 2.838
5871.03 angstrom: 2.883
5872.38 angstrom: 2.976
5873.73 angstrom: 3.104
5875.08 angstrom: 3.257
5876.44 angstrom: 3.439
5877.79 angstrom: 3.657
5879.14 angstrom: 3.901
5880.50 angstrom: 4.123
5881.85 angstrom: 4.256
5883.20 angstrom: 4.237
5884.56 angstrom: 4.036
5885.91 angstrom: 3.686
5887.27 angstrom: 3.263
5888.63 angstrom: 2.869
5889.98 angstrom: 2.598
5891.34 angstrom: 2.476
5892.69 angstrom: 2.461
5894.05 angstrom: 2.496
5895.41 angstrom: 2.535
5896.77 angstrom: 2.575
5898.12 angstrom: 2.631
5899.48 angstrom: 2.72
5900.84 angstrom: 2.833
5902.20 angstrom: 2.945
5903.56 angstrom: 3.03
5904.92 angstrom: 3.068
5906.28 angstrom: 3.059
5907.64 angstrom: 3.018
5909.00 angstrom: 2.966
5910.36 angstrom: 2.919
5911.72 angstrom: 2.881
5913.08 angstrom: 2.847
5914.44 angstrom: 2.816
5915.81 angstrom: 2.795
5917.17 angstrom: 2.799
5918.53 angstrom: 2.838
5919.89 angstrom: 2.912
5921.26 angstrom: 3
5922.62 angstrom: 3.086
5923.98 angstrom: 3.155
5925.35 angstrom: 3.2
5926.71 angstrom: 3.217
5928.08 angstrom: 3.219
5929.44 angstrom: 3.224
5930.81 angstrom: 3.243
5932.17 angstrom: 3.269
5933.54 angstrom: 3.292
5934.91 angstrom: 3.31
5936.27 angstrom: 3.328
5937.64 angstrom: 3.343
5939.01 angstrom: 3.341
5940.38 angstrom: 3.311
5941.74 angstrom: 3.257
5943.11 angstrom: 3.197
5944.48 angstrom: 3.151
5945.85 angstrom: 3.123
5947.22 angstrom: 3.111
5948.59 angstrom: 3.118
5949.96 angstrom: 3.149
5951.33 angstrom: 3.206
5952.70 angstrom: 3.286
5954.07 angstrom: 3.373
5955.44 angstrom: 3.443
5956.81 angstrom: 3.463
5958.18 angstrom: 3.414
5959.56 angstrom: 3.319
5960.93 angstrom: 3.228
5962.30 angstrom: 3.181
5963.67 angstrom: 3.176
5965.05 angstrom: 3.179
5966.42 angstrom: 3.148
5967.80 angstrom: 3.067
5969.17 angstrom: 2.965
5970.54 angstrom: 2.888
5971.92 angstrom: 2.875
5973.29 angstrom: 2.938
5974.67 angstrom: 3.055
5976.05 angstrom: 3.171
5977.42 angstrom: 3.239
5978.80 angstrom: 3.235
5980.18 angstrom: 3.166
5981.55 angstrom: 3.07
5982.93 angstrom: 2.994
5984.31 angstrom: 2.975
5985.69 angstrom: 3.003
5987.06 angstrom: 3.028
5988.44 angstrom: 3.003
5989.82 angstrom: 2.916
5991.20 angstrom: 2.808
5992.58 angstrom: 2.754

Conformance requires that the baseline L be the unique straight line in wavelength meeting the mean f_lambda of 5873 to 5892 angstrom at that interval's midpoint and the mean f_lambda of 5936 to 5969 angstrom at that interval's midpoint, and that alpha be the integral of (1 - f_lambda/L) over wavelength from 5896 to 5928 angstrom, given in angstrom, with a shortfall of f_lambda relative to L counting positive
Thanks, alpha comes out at 4.3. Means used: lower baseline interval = 3.49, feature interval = 2.93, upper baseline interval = 3.24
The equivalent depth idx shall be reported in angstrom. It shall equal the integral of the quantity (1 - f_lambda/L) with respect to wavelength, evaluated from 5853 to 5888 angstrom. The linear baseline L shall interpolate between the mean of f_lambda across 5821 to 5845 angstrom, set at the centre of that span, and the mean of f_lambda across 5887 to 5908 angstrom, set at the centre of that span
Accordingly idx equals -3.3 angstrom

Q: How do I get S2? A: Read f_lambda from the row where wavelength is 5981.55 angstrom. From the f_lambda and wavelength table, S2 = 3.07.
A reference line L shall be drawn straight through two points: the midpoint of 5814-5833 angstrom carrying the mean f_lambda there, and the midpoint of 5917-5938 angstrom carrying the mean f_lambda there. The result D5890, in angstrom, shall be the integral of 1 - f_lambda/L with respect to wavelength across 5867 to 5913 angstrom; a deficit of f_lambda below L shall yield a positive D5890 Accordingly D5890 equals 1.01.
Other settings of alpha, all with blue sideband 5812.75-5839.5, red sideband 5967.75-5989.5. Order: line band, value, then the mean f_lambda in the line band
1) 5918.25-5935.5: -0.4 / 3.16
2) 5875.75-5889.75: -2.6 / 3.71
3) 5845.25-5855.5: -0.1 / 3.21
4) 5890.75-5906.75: 2.0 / 2.73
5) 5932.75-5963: -2.0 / 3.27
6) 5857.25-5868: 1.0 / 2.86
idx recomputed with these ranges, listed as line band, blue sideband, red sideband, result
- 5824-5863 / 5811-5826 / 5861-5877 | -2.2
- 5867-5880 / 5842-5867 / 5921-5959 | -0.4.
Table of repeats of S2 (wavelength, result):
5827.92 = 3.447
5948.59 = 3.118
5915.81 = 2.795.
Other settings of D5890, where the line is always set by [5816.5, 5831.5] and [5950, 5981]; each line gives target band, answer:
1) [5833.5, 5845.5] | -0.2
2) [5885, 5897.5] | 1.6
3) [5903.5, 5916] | 1.0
